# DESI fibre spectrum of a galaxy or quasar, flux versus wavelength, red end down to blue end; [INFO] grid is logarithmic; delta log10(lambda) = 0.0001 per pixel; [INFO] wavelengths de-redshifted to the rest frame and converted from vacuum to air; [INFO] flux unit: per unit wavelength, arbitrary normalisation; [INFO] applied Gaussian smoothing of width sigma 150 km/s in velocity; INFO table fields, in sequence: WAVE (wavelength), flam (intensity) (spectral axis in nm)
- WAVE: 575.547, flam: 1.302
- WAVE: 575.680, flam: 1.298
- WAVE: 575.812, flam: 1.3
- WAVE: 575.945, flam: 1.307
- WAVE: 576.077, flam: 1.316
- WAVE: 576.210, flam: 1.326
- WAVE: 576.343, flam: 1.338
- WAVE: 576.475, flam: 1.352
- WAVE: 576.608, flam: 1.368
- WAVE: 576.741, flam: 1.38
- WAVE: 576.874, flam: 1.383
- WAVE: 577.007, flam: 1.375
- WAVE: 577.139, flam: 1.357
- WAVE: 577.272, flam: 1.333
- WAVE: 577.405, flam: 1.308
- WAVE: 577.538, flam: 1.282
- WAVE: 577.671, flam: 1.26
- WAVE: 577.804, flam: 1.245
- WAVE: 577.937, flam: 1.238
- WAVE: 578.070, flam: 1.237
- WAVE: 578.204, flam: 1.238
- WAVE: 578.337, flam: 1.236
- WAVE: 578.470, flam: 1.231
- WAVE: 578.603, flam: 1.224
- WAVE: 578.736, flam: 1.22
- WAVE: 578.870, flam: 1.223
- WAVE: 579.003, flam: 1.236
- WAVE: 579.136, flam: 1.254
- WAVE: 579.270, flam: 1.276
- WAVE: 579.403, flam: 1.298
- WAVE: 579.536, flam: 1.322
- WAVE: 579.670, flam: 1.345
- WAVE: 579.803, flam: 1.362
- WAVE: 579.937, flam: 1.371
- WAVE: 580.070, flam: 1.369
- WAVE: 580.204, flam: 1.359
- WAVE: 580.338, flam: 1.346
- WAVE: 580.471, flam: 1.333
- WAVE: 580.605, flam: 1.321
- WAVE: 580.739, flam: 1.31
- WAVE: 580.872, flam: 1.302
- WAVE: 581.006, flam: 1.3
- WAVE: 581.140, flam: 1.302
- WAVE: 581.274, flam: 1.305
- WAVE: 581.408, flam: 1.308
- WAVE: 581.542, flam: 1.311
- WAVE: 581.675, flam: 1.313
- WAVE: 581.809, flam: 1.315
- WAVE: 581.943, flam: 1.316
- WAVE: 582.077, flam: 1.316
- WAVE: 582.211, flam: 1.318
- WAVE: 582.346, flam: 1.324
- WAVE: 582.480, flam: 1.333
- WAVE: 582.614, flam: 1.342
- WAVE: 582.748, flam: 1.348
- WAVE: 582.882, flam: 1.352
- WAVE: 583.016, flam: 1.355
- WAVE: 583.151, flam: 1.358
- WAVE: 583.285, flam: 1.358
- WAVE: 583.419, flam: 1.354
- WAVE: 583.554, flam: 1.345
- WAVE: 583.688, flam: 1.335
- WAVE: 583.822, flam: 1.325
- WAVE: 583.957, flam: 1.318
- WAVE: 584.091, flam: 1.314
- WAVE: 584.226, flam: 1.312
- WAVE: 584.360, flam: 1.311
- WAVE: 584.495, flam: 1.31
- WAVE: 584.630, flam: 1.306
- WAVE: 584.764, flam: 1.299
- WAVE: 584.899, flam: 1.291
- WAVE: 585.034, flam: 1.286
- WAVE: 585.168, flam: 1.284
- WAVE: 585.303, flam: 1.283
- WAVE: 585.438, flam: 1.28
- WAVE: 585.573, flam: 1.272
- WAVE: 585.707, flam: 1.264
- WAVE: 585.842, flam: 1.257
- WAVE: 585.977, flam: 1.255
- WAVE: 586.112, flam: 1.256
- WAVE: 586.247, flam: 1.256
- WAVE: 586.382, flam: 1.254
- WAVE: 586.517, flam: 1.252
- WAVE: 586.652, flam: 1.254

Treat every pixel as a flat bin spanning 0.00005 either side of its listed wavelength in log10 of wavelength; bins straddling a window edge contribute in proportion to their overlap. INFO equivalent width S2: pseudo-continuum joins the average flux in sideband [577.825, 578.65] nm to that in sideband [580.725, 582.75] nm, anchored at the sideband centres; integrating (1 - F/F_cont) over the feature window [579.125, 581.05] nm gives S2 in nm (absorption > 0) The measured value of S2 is -0.07 nm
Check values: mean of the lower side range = 1.23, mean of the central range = 1.33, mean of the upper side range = 1.32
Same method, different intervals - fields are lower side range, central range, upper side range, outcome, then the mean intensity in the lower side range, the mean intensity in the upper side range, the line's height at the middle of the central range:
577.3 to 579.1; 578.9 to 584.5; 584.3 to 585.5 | -0.23 nm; 1.25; 1.29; 1.27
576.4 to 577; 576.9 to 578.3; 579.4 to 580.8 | 0.08 nm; 1.37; 1.34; 1.36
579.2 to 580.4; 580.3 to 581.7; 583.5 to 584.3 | 0.02 nm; 1.34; 1.33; 1.33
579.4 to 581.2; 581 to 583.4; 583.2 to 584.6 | 0.00 nm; 1.33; 1.33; 1.33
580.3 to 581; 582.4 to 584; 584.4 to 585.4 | -0.05 nm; 1.32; 1.29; 1.3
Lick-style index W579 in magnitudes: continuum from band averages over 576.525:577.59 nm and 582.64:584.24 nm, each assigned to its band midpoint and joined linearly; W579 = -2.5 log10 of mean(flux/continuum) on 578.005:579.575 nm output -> 0.08 mag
